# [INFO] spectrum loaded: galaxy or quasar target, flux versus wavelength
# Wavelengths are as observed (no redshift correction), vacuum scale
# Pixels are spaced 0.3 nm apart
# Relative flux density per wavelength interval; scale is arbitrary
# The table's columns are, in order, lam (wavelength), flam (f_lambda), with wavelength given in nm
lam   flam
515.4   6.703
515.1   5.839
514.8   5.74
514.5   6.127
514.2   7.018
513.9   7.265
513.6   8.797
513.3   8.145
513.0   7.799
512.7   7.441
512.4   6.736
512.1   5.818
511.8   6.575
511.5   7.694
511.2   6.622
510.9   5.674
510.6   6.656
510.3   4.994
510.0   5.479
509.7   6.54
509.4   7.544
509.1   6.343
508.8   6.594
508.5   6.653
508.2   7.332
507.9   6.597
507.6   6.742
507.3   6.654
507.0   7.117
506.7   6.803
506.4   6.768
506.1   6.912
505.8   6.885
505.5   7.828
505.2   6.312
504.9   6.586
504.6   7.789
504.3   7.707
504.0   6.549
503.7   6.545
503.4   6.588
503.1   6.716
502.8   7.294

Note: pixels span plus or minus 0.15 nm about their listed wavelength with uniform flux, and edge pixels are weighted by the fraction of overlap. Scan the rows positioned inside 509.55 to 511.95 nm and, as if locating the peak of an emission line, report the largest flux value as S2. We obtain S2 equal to 7.694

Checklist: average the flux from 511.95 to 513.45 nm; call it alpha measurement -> 7.19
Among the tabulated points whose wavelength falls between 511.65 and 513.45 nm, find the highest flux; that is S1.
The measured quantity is 8.145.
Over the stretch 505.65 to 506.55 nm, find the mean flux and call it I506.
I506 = 6.86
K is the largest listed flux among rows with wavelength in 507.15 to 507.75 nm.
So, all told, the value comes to 6.742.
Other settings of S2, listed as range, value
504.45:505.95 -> 7.828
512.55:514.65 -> 8.797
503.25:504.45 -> 7.707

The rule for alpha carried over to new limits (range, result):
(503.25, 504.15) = 6.56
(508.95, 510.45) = 6.18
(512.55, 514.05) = 7.89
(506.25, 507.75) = 6.82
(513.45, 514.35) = 7.69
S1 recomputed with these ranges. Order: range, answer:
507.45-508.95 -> 7.332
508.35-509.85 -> 7.544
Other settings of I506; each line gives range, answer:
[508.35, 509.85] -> 6.73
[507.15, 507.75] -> 6.7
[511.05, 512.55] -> 6.69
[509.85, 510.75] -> 5.71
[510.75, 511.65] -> 6.66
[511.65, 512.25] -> 6.2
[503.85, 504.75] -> 7.35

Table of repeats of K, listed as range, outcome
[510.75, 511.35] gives 6.622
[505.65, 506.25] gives 6.912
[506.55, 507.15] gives 7.117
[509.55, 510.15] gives 6.54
